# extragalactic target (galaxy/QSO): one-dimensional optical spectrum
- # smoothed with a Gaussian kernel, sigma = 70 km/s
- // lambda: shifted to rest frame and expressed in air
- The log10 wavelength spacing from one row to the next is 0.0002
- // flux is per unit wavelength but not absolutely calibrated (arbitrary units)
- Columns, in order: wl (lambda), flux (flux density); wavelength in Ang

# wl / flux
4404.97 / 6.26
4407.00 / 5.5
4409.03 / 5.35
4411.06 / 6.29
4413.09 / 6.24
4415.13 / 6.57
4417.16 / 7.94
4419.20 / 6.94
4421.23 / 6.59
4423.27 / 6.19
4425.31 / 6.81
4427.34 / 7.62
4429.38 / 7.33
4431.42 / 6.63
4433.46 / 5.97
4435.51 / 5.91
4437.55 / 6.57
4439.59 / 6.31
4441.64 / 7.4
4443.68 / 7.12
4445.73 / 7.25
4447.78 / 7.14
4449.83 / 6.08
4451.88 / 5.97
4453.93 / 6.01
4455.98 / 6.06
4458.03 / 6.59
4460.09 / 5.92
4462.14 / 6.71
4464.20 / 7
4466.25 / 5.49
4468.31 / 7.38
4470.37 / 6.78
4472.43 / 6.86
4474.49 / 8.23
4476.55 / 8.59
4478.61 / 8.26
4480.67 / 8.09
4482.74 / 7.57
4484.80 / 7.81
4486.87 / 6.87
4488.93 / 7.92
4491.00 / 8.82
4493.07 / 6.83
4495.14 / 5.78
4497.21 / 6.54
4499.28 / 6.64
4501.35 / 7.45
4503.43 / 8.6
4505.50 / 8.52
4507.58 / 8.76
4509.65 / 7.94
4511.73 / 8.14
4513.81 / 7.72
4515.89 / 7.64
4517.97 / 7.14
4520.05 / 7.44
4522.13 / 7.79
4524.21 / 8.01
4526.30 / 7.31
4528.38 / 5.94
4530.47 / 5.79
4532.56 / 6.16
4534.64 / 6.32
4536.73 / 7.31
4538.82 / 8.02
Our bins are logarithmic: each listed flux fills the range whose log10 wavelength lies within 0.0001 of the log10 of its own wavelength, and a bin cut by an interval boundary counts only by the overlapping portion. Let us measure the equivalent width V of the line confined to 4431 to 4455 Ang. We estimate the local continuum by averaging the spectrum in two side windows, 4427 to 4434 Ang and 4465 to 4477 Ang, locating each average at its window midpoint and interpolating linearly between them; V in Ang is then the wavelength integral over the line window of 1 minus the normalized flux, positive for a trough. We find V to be 1.51 Ang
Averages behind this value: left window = 6.88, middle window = 6.53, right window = 7.15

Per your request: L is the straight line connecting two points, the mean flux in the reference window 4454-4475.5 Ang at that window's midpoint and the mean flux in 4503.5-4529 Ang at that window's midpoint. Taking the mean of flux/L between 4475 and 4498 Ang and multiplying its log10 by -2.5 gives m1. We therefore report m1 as -0.07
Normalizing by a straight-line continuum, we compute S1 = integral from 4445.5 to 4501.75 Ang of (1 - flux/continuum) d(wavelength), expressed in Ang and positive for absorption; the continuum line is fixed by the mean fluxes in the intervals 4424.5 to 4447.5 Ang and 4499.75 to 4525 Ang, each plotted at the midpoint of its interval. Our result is 2.6 Ang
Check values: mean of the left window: 6.82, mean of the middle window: 7.02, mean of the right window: 7.9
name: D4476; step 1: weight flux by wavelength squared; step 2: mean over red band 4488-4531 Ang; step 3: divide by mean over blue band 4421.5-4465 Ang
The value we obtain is 1.2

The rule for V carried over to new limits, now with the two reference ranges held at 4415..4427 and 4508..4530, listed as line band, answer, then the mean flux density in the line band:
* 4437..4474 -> 2.6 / 6.61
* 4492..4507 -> 0.3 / 7.24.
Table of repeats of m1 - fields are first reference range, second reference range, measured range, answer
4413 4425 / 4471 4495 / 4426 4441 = 0.05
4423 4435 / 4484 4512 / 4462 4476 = 0.04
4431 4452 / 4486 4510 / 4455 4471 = 0.08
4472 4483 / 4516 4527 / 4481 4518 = 0.02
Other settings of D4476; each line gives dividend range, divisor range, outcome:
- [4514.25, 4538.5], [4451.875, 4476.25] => 1.08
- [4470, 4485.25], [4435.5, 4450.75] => 1.17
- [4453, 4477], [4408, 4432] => 1.03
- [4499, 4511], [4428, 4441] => 1.28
